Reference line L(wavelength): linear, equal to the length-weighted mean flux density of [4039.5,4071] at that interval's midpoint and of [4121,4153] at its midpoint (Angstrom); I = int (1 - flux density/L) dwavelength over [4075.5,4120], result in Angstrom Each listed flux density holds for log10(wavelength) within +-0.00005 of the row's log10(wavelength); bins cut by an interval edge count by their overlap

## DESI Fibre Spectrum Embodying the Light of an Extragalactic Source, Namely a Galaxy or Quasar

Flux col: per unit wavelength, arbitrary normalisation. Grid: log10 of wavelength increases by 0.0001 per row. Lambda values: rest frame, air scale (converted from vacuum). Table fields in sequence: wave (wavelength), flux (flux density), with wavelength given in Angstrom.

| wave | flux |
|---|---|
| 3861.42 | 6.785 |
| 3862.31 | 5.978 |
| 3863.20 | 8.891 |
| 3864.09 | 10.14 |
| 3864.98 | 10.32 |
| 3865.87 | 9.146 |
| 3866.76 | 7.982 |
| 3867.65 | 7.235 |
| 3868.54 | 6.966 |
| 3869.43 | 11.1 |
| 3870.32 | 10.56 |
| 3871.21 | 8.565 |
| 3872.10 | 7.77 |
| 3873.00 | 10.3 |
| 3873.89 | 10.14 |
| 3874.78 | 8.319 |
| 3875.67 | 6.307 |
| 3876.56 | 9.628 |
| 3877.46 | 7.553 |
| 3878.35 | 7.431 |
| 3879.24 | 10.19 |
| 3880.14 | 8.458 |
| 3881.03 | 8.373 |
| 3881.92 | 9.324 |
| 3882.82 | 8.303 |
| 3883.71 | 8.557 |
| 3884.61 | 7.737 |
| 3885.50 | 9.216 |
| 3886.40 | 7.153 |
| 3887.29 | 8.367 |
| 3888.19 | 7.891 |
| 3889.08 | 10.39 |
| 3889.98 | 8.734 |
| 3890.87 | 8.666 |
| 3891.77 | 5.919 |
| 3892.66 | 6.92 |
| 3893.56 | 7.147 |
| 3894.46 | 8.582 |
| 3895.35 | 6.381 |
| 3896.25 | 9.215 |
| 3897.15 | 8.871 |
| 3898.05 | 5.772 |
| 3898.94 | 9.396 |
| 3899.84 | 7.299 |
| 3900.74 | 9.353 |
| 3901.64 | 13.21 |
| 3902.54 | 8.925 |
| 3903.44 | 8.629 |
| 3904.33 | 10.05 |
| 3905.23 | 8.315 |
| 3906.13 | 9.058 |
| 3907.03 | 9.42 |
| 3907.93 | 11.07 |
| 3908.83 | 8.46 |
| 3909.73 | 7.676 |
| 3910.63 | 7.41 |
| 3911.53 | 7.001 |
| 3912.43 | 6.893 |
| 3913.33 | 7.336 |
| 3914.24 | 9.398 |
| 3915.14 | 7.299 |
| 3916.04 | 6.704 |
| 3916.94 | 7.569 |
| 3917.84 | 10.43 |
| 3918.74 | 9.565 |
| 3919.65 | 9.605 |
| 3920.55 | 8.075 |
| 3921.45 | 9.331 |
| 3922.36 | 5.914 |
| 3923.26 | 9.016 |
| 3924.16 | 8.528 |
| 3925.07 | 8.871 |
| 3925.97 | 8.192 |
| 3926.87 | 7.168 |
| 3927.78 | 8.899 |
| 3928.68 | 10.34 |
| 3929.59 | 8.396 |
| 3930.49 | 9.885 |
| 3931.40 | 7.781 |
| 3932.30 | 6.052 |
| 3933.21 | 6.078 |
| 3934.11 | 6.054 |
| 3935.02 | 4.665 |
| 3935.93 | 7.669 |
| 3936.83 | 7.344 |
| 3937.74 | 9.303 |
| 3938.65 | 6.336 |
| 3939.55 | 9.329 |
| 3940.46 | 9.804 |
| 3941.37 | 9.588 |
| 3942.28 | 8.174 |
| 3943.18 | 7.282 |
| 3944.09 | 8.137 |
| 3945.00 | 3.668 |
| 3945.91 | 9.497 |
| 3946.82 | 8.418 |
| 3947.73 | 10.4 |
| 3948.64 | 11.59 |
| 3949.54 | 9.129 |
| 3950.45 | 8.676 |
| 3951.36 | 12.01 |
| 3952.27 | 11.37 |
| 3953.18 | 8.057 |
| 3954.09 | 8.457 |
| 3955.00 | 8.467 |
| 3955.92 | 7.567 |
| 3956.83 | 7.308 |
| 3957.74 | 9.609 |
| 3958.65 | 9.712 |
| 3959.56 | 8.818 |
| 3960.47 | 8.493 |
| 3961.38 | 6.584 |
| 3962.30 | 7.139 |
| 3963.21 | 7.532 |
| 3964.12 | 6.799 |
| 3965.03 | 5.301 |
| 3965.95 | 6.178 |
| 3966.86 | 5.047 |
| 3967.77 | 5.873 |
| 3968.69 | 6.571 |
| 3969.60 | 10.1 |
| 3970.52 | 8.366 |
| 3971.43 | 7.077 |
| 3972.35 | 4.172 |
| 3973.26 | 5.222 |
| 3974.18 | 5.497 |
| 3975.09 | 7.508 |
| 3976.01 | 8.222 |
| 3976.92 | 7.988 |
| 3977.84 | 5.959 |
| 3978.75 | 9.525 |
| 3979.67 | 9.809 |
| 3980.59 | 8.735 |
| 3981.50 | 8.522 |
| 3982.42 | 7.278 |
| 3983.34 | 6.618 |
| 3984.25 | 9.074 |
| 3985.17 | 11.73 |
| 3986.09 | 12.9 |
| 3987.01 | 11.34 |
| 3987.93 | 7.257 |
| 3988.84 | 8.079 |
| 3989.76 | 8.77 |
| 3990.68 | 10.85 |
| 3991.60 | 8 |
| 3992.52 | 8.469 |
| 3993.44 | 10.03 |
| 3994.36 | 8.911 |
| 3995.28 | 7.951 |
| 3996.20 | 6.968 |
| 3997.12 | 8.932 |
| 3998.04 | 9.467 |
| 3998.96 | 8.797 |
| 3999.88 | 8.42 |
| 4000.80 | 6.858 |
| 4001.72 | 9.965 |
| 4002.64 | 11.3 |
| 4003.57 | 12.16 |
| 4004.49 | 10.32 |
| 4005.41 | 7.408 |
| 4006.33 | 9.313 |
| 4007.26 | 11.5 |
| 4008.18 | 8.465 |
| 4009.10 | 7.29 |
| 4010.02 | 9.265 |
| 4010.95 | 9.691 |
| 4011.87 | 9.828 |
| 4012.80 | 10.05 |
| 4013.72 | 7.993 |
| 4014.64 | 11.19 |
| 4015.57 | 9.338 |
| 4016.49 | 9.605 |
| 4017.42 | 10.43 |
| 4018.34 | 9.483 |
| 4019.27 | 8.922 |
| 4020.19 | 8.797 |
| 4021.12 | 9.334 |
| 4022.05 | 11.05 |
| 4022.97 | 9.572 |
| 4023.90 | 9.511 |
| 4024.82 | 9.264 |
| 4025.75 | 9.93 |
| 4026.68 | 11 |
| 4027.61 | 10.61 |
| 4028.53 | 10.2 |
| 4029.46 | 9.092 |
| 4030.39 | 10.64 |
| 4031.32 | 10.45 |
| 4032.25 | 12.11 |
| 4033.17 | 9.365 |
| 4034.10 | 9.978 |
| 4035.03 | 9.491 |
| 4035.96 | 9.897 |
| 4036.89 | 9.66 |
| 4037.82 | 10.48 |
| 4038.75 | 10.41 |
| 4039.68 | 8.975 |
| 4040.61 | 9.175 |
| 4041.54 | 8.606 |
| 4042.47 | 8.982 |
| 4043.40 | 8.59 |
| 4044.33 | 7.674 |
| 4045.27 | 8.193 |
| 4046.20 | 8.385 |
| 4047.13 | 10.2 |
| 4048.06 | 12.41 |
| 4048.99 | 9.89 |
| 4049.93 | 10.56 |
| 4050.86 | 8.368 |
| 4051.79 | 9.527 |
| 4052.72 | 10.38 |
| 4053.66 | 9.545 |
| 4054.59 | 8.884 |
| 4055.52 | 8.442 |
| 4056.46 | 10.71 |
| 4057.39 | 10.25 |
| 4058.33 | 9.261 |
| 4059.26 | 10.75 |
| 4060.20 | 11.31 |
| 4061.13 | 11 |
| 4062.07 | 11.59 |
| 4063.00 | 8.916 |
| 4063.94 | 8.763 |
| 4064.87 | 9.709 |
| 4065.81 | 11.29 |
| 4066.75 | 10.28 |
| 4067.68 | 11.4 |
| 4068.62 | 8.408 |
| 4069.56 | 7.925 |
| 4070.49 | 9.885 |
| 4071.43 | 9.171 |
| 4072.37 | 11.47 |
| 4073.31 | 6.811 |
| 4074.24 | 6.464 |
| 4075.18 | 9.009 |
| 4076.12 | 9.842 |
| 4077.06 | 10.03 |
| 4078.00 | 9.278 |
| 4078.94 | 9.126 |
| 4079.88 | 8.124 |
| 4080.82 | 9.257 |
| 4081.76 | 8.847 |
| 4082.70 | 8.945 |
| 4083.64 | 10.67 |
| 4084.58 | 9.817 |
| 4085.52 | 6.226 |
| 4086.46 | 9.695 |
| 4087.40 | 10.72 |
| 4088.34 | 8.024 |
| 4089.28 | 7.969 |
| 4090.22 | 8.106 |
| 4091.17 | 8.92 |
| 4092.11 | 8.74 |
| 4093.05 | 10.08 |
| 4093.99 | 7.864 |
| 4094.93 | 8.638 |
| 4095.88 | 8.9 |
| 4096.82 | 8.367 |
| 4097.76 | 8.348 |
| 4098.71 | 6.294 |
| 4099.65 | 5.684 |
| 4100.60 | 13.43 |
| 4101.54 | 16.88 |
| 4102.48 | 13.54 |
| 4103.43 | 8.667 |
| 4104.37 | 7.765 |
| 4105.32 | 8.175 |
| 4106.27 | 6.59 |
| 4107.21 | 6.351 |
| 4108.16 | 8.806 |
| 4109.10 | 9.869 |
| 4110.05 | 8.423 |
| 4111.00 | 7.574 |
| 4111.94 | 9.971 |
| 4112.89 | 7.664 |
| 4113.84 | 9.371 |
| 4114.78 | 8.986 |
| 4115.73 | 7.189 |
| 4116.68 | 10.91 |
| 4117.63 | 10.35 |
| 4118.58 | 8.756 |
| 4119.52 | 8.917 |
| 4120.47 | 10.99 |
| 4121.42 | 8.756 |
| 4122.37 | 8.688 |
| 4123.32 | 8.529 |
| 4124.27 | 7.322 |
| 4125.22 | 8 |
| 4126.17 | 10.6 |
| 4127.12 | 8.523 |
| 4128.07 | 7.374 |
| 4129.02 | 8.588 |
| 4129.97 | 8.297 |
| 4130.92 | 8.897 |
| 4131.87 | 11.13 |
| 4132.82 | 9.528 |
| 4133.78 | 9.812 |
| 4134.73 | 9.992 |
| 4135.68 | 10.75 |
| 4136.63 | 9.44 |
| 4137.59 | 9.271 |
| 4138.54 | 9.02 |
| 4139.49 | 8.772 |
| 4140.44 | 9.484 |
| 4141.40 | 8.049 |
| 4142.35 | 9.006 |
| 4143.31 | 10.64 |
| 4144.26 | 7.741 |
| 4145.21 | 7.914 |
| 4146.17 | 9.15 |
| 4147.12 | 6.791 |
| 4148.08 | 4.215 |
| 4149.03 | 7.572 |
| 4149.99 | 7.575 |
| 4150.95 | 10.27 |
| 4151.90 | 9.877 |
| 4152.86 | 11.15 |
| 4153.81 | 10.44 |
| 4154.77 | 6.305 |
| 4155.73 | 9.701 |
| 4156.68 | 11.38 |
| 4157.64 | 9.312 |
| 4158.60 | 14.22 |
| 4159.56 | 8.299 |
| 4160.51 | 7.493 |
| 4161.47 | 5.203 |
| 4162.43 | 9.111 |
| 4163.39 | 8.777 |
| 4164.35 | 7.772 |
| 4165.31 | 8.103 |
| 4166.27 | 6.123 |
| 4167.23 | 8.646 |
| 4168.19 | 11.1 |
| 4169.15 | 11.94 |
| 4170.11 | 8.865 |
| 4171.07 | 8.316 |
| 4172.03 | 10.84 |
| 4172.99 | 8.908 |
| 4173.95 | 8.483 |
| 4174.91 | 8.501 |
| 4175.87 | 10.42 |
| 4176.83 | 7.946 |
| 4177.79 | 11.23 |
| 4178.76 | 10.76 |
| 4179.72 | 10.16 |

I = 0.9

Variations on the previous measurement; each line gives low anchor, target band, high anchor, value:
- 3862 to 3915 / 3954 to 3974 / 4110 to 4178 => 3.3 Angstrom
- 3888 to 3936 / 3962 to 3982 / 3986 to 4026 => 4.1 Angstrom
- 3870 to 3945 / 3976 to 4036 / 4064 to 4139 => -4.6 Angstrom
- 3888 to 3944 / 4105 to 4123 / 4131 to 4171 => 0.3 Angstrom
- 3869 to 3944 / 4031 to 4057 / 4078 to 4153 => -2.6 Angstrom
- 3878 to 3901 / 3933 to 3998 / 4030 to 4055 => 5.6 Angstrom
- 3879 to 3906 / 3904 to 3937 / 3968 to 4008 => 1.5 Angstrom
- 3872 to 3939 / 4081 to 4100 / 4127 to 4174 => 0.5 Angstrom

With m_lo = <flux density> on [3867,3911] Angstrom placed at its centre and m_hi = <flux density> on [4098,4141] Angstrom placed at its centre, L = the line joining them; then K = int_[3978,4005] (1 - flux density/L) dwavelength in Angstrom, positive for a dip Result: -1.0 Angstrom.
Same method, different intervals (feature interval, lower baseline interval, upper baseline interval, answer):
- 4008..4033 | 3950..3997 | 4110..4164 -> -4.0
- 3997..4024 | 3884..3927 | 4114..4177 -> -2.6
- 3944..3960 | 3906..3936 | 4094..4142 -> -1.4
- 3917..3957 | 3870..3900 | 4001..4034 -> 2.2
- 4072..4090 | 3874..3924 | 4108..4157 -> -0.2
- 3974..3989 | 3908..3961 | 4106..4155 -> -0.3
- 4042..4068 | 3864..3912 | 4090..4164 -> -2.8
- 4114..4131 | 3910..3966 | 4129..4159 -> 0.4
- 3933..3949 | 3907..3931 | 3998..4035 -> 1.4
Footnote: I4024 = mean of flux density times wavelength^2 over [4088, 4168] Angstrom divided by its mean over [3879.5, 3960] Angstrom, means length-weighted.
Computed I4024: 1.2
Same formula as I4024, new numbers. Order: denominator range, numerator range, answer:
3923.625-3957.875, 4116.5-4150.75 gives 1.17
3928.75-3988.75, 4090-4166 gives 1.21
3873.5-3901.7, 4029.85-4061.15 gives 1.27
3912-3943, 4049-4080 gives 1.27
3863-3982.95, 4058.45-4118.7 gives 1.22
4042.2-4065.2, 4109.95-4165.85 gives 0.96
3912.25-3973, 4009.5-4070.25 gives 1.28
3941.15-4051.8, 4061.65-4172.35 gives 1.08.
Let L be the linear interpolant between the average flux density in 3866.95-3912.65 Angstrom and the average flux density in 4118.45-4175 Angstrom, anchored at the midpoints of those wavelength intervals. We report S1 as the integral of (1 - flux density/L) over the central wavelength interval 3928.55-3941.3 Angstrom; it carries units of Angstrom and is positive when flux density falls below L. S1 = 1.2 Angstrom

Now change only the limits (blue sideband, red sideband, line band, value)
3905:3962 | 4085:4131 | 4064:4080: -1.0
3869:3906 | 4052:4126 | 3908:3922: 0.7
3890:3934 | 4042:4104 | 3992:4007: -0.3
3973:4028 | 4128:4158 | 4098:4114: -0.1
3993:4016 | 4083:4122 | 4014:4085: -3.9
